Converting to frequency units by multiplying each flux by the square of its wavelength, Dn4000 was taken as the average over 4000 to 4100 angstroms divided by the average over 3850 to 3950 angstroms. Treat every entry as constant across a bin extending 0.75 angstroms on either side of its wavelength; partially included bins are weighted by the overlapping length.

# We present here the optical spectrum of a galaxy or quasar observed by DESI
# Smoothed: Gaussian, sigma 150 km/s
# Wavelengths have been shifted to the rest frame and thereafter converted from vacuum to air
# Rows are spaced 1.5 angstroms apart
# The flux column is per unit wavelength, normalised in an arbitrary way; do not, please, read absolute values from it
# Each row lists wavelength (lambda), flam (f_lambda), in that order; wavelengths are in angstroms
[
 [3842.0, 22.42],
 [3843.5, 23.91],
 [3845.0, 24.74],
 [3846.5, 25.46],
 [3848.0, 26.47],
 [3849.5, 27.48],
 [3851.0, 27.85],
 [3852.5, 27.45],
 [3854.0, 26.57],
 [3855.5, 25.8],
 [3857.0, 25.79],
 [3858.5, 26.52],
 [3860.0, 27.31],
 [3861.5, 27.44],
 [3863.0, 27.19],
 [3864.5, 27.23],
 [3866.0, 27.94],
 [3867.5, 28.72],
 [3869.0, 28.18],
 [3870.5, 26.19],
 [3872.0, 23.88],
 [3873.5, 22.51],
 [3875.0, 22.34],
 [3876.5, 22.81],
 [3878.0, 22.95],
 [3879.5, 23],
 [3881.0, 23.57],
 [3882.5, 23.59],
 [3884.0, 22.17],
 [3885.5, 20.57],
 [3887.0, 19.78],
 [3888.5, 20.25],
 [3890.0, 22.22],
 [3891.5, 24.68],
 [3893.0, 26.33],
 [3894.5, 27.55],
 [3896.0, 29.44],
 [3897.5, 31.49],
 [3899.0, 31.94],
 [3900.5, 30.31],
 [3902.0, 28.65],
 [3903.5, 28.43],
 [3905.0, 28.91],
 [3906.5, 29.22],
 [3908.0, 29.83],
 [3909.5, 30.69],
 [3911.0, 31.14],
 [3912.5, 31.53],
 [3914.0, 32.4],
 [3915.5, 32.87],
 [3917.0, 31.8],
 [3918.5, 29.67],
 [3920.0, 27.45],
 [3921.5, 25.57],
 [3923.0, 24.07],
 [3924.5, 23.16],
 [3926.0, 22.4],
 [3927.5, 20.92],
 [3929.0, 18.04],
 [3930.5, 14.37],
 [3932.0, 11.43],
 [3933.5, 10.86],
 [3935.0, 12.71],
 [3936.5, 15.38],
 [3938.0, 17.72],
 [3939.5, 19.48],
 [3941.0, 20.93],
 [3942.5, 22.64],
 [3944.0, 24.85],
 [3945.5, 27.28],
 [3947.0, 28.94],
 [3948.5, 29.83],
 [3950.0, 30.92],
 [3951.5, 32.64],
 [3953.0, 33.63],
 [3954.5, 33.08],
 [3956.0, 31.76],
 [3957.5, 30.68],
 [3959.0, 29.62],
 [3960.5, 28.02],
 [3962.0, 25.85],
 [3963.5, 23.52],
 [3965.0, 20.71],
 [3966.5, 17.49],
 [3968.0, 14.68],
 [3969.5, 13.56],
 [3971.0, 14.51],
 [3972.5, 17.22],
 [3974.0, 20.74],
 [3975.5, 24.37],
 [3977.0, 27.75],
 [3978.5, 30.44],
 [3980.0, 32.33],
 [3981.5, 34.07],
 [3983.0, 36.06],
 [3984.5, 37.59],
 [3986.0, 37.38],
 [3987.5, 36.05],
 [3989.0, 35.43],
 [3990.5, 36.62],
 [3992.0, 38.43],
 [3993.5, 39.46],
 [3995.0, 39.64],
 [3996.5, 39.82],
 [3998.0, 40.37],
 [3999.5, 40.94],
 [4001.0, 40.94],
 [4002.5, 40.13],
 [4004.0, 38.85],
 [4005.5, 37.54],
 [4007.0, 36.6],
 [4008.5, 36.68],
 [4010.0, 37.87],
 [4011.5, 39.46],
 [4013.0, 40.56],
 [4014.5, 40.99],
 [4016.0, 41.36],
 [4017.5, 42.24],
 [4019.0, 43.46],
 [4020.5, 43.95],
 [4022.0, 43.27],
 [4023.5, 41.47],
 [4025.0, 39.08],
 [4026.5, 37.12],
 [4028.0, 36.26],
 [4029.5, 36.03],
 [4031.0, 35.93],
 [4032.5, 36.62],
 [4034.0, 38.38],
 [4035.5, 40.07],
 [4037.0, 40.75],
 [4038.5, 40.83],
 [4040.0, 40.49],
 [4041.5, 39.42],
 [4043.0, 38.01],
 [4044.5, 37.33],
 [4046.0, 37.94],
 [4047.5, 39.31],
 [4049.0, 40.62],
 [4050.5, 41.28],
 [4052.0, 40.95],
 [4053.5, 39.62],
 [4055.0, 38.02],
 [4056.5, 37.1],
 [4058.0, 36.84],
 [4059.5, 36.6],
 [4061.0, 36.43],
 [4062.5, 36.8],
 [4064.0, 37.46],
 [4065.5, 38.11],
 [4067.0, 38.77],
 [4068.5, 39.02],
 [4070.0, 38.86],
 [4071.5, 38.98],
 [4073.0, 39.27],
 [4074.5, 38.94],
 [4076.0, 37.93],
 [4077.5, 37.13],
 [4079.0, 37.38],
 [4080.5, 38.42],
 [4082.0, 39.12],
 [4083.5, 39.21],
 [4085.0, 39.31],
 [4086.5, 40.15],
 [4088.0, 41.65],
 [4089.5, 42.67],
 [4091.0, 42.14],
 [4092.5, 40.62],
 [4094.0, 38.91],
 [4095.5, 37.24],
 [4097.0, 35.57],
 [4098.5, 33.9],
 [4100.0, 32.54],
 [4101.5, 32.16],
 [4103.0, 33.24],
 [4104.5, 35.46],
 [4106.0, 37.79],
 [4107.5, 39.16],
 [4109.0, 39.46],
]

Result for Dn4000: 1.7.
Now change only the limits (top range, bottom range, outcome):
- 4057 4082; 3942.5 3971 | 1.54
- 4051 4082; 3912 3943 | 1.86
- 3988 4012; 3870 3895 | 1.77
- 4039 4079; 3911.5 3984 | 1.65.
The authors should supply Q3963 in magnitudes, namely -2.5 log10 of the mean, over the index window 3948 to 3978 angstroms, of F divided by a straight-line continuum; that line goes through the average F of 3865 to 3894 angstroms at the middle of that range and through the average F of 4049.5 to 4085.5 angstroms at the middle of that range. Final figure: 0.20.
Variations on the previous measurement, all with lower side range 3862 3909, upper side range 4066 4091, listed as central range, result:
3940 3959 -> 0.06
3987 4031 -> -0.14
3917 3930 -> 0.18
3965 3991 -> 0.19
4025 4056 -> -0.06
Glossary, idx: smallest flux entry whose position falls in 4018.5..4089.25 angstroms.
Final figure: 35.93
